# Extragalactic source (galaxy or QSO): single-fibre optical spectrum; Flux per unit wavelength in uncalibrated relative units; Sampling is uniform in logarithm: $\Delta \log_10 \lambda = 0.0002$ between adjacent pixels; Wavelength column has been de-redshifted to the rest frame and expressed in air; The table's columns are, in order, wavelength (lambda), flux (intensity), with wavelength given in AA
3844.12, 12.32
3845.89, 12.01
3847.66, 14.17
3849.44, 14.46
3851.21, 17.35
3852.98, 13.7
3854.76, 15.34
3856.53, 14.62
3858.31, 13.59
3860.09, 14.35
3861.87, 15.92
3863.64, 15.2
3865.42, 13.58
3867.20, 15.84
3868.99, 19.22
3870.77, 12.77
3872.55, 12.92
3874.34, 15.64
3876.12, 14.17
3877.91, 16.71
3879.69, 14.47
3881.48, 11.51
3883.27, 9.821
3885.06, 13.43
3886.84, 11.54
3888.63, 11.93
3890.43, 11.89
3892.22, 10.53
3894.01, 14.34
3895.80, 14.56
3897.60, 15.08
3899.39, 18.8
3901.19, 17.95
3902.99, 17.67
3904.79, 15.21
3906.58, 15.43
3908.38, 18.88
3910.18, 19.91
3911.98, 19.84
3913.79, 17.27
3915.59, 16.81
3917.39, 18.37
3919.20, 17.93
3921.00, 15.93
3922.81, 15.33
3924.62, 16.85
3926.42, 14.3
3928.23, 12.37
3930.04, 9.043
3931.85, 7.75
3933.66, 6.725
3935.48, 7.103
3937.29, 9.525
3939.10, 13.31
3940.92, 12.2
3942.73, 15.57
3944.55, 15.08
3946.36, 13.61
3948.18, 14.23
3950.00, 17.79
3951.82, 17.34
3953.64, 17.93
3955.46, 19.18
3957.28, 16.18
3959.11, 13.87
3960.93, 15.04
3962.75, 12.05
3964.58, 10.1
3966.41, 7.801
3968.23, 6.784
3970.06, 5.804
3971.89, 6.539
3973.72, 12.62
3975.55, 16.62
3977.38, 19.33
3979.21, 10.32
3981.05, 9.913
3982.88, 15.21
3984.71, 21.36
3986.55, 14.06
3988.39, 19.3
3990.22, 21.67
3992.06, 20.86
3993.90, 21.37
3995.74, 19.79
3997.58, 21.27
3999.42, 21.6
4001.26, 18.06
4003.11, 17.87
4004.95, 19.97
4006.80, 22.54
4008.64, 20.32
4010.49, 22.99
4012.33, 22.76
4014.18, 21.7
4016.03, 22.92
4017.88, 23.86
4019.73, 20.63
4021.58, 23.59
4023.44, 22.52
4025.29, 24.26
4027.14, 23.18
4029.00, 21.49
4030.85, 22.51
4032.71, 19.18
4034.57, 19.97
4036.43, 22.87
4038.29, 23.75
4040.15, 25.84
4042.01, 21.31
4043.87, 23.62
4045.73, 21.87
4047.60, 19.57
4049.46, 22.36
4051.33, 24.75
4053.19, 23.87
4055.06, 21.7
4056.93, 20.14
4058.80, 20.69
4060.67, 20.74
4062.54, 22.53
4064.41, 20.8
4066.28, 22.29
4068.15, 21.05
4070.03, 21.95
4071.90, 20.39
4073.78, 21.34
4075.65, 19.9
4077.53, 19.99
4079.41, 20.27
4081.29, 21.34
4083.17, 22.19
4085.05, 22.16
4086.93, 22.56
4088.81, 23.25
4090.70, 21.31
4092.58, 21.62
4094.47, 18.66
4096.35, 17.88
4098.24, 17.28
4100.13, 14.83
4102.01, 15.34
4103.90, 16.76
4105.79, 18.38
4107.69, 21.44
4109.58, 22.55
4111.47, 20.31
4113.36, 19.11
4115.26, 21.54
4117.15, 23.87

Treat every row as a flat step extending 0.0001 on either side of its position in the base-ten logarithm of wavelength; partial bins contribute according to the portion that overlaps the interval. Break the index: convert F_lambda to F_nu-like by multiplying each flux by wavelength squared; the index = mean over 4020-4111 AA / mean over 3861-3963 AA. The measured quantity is 1.6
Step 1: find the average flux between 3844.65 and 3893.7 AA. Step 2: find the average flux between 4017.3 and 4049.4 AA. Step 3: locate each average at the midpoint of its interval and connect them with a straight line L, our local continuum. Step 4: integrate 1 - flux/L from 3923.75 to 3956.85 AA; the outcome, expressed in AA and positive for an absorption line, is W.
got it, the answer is 8.0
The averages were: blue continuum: 13.9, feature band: 13.4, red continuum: 22.3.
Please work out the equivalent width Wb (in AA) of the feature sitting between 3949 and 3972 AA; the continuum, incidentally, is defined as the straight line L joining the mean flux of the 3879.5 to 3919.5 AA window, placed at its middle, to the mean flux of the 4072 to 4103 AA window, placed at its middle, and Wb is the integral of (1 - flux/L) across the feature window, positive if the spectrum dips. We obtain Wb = 5.2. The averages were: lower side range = 15.3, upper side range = 20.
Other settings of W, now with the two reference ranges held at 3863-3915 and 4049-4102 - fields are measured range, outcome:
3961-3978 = 6.45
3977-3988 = 1.81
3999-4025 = -3.69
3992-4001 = -1.16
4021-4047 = -3.90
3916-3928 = -0.12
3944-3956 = 0.40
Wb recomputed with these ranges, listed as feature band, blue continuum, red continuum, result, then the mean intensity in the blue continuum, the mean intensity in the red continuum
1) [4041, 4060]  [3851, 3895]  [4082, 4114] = -3.5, 14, 19.8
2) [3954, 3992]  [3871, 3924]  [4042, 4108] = 8.0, 15.3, 20.7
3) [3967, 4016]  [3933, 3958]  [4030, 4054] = 2.4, 14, 22.4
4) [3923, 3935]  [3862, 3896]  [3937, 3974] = 1.8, 13.7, 13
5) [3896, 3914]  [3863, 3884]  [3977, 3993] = -2.9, 14.3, 16.8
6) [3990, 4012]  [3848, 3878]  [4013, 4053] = 0.4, 15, 22.5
